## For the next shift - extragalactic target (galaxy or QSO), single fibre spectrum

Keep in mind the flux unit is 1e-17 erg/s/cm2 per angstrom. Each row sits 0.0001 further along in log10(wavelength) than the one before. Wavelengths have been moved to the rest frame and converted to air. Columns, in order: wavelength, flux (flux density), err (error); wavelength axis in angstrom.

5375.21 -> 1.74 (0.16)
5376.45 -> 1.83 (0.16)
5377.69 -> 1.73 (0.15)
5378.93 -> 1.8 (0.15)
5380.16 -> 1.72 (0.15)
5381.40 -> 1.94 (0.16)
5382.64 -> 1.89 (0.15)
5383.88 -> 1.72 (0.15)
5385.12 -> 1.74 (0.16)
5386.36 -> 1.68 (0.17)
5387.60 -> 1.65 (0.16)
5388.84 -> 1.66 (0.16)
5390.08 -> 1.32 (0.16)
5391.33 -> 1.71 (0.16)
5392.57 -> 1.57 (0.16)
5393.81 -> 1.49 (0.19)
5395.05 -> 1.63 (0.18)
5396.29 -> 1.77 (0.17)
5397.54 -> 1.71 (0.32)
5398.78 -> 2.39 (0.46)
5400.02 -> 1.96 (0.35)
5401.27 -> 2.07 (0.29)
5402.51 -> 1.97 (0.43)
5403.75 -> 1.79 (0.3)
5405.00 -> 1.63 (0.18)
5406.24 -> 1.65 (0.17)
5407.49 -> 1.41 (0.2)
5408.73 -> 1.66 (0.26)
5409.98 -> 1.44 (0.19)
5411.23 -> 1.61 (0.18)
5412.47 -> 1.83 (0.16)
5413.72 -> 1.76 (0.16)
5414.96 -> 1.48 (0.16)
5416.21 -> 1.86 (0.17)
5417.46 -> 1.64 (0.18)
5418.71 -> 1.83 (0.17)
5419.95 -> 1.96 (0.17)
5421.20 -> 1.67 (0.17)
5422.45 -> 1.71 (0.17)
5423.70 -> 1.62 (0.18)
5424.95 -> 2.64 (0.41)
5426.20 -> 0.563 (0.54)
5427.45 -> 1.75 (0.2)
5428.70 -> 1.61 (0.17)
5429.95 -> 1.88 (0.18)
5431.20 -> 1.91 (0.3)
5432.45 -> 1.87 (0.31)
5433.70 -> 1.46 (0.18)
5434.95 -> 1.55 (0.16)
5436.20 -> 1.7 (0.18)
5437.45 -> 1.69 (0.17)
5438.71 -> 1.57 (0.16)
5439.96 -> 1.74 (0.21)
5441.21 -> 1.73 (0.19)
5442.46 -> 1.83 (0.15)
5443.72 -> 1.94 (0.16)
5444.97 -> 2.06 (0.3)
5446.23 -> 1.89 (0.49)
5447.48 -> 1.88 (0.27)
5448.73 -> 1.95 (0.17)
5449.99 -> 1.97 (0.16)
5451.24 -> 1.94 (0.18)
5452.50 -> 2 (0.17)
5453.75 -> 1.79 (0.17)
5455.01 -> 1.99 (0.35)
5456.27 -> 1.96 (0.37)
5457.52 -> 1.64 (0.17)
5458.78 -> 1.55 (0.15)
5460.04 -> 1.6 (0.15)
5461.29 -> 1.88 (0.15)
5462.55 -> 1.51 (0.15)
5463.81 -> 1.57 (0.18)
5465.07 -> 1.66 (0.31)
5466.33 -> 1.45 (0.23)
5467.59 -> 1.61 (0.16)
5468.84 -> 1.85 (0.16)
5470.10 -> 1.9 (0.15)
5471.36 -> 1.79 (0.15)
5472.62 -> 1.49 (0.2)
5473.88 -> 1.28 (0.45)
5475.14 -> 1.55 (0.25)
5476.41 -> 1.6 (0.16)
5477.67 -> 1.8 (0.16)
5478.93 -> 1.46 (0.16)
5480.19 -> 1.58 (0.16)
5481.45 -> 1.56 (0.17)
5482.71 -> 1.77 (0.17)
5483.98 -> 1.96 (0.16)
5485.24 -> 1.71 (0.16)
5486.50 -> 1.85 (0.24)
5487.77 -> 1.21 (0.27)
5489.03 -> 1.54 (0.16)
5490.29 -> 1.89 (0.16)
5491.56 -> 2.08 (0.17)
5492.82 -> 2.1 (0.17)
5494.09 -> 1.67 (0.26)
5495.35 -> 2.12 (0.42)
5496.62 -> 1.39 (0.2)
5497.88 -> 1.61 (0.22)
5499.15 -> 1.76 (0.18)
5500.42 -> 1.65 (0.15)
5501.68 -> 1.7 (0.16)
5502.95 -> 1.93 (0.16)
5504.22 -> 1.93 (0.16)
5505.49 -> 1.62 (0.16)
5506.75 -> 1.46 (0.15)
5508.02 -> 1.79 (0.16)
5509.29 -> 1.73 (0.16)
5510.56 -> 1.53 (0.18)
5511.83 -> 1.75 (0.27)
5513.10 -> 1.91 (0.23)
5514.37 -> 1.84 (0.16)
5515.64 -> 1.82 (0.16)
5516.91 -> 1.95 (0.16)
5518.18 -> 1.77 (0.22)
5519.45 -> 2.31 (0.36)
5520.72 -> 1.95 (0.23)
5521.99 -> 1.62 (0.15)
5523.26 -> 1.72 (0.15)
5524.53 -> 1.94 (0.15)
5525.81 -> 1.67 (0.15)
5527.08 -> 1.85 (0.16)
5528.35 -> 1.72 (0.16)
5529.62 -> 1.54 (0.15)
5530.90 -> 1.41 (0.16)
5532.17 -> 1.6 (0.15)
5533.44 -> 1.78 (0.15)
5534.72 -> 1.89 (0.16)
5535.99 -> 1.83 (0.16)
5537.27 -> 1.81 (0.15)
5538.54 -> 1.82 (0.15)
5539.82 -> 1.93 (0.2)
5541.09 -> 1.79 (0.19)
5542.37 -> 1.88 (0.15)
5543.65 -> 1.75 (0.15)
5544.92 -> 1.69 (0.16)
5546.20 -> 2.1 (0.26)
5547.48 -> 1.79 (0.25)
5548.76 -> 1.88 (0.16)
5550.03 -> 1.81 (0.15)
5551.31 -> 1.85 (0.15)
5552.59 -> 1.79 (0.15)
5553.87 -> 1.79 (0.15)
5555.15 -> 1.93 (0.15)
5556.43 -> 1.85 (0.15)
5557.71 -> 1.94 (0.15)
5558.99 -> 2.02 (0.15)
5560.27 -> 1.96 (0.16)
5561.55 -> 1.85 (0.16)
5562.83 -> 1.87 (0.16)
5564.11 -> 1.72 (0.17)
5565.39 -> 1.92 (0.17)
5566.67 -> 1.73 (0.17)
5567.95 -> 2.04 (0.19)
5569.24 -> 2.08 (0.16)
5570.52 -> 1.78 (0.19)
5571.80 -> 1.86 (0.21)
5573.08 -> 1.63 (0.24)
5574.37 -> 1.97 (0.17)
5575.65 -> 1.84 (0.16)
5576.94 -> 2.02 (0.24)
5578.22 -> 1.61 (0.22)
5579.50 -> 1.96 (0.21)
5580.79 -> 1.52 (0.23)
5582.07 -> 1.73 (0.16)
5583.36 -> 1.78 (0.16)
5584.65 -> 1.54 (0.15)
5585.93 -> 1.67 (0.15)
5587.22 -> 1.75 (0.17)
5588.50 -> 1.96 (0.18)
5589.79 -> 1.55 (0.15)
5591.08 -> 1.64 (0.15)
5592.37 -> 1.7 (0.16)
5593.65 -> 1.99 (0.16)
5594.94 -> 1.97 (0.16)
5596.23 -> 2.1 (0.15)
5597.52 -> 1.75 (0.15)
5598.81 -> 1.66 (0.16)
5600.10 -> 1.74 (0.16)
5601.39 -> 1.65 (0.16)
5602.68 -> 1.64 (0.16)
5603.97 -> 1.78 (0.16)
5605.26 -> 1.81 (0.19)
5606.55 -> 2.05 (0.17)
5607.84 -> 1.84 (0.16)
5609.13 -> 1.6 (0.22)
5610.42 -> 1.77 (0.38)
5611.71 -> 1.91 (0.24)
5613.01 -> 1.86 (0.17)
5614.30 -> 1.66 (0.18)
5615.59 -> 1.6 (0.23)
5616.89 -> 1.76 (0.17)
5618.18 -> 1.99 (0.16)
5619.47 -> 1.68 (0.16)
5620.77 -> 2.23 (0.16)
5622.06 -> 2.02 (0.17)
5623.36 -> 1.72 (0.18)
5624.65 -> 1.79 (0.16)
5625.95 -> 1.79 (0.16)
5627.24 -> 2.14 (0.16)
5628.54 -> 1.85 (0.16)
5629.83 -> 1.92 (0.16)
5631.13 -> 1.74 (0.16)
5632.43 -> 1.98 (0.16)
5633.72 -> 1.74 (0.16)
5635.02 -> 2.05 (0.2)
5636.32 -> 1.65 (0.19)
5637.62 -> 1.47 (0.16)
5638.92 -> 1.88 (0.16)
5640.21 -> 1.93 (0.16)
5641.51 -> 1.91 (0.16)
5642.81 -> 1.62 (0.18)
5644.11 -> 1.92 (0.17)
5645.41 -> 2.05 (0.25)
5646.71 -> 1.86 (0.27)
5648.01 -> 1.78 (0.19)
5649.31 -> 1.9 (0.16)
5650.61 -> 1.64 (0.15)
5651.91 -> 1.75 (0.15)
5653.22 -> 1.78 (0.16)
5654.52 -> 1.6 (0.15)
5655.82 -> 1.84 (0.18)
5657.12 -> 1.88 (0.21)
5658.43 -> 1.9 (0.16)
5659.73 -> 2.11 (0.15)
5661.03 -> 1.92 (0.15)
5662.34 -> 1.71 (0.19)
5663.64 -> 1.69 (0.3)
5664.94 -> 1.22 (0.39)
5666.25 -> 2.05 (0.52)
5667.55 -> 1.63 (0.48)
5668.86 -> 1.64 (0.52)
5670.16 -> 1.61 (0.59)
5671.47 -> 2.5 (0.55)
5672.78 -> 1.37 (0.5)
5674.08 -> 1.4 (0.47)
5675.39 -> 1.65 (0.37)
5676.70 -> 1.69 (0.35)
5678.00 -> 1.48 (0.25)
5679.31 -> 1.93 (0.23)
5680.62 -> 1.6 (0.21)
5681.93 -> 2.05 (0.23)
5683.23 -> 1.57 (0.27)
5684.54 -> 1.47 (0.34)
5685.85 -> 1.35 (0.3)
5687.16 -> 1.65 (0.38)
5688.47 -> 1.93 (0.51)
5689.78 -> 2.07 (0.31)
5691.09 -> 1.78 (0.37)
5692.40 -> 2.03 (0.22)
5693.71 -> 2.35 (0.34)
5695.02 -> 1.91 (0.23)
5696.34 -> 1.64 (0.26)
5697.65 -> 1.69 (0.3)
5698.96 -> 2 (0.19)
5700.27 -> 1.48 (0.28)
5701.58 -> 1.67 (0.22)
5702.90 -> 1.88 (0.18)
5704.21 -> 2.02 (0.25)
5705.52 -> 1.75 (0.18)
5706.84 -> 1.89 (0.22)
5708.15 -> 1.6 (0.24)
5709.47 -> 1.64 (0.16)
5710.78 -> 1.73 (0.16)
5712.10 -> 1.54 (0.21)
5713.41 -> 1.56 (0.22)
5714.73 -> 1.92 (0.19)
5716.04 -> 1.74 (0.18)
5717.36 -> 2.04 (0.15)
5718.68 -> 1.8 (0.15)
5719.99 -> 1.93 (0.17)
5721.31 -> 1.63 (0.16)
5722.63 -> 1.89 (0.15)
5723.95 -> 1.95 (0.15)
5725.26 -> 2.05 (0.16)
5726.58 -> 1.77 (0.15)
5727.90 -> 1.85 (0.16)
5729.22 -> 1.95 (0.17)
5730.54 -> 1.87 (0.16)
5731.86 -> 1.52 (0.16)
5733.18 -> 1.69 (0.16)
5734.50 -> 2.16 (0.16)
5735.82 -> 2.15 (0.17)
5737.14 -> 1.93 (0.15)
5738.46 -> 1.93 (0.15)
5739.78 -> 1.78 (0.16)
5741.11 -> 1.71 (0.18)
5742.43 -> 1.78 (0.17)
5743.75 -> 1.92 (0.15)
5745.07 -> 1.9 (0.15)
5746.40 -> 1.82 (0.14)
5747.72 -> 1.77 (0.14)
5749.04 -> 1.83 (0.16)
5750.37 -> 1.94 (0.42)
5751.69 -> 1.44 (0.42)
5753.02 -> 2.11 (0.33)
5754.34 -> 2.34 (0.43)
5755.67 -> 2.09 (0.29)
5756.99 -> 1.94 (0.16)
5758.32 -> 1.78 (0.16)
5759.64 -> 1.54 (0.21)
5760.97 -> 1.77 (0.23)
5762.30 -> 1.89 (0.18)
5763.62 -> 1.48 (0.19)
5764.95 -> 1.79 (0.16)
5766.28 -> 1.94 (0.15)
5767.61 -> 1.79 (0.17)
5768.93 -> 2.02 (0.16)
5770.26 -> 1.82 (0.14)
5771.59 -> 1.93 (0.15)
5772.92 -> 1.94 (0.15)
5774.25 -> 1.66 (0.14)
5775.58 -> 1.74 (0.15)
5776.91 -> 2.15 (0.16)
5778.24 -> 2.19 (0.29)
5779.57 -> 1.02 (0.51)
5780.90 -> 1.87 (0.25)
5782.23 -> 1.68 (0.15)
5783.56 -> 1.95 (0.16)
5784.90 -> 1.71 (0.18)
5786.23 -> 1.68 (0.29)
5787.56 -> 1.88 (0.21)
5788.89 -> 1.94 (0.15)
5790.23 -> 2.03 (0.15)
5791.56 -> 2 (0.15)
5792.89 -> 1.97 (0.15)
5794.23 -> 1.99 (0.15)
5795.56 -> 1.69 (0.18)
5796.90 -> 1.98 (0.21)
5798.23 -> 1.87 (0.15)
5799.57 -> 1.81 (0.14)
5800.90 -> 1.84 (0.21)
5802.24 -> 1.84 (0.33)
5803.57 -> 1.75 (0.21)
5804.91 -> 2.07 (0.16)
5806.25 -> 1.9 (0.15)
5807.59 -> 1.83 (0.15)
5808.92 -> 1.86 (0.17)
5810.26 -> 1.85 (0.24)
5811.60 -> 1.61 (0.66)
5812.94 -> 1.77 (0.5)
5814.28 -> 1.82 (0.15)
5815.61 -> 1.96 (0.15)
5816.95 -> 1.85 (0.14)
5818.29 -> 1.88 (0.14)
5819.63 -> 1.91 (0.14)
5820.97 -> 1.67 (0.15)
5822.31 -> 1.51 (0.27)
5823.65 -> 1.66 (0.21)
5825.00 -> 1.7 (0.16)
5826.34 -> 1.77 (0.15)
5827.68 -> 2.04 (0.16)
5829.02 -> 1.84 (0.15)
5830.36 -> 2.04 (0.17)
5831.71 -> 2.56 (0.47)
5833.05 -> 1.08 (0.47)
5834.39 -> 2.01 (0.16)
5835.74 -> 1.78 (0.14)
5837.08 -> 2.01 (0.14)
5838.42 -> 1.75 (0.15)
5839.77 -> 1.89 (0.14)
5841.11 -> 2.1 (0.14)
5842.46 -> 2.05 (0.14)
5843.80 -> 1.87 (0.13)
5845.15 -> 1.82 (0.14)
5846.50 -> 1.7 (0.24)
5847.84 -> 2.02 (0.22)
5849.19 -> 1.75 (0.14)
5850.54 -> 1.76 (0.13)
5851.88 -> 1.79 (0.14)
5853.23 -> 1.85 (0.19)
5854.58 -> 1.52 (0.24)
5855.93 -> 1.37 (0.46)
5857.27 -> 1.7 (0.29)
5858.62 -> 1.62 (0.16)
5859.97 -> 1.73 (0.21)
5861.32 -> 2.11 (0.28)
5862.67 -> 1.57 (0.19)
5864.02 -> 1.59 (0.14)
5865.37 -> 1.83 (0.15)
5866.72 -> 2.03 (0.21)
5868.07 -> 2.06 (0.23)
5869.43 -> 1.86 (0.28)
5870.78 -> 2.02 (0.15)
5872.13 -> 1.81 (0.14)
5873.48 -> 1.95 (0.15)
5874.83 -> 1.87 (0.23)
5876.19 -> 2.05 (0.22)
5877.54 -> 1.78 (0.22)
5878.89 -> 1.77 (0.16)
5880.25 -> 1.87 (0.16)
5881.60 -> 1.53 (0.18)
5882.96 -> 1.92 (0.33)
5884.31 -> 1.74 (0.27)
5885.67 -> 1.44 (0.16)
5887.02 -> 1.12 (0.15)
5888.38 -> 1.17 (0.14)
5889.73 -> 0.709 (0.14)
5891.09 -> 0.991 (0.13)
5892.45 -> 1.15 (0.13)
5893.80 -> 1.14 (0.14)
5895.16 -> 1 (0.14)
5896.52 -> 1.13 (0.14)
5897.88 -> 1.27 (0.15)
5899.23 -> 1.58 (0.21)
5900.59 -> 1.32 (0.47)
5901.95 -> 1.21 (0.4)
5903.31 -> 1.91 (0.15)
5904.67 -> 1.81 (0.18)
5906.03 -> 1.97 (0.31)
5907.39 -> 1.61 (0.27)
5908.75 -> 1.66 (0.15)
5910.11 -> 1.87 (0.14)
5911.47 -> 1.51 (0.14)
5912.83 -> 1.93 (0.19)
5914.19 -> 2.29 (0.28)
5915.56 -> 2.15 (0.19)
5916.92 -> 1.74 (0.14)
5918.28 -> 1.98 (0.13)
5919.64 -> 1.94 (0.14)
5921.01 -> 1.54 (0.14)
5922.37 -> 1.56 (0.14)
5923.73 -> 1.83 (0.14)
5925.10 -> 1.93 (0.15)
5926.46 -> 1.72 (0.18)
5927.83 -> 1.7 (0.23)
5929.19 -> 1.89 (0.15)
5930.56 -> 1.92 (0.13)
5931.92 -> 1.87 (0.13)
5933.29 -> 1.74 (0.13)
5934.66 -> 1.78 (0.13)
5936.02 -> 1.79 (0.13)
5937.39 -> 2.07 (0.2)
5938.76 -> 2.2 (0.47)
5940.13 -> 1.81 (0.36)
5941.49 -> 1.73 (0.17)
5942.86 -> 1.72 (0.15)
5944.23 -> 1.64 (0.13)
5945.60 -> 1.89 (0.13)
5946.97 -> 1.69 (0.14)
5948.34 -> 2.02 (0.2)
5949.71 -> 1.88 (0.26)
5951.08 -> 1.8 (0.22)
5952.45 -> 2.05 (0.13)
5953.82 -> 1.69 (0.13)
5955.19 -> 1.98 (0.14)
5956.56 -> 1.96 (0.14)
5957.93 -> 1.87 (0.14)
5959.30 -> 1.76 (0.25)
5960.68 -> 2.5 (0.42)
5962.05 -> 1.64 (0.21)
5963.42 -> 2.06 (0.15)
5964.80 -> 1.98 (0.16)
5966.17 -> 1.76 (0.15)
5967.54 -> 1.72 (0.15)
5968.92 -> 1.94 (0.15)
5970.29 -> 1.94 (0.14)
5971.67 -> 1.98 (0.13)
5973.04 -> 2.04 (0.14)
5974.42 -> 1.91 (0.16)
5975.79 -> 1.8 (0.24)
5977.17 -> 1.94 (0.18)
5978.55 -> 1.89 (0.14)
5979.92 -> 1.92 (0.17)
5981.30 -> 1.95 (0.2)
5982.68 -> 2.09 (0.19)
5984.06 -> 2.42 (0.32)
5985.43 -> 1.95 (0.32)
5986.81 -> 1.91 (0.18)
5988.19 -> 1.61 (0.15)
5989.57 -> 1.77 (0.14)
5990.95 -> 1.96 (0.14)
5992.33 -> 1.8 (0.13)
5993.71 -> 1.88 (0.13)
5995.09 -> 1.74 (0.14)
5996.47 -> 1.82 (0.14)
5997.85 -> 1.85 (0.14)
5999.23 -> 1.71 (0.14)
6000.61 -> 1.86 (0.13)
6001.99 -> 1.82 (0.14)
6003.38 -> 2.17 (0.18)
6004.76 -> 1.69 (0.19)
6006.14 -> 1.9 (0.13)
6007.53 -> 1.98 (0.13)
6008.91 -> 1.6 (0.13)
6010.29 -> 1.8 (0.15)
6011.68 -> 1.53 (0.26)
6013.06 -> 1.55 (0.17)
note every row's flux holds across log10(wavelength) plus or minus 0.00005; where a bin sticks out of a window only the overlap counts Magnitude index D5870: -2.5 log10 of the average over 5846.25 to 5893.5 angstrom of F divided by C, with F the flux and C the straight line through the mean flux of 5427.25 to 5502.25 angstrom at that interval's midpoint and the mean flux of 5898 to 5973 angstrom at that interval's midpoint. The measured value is 0.09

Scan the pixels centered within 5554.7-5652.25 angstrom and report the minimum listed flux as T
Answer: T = 1.47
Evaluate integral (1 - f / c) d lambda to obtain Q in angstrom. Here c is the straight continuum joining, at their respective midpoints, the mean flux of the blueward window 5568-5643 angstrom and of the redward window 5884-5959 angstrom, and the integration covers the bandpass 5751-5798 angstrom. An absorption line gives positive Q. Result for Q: -2.9 angstrom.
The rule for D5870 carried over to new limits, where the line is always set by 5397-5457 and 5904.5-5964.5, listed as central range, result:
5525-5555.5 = 0.01 mag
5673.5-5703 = 0.04 mag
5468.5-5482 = 0.11 mag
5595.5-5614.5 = 0.01 mag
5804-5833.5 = 0.01 mag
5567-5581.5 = -0.02 mag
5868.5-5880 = -0.02 mag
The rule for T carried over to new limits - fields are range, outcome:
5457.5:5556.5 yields 1.21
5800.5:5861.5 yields 1.08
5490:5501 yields 1.39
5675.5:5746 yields 1.35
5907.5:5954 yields 1.51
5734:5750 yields 1.71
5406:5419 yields 1.41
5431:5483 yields 1.28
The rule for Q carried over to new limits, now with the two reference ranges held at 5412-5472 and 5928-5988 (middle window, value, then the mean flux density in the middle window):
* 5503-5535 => 0.2 angstrom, 1.77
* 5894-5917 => 3.1 angstrom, 1.63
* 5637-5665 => 0.2 angstrom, 1.8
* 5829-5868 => 1.1 angstrom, 1.82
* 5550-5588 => -0.8 angstrom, 1.83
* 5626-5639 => -0.2 angstrom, 1.84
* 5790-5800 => -0.3 angstrom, 1.92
